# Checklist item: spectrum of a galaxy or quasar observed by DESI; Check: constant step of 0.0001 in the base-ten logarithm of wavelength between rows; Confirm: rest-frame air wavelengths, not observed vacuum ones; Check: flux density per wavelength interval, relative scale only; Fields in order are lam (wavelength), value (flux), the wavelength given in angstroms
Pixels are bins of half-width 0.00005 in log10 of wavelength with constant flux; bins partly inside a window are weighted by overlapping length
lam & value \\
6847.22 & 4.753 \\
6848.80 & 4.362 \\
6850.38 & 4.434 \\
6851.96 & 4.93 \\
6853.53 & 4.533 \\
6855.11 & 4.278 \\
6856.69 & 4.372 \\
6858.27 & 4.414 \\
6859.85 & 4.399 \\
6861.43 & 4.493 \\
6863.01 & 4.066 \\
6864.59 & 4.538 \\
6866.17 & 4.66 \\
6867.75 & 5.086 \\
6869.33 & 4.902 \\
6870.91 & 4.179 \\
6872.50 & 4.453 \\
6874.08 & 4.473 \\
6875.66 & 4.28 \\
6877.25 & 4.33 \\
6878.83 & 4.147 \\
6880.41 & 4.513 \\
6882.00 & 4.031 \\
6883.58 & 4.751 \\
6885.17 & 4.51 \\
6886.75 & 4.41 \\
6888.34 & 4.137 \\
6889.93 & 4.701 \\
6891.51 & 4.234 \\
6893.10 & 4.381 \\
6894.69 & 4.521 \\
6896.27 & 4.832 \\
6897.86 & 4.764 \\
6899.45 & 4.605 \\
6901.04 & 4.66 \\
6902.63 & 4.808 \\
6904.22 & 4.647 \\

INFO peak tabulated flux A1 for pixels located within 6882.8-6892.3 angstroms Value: 4.751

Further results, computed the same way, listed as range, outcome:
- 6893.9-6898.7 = 4.832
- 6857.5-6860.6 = 4.414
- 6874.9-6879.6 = 4.33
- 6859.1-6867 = 4.66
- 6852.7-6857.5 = 4.533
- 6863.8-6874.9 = 5.086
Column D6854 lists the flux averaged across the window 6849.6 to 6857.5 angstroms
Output 4.51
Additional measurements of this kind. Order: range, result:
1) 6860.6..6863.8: 4.28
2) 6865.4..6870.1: 4.89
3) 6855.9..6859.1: 4.39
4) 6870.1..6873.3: 4.32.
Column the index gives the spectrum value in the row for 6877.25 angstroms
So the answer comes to 4.33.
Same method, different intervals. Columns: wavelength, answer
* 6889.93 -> 4.701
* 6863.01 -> 4.066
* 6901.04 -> 4.66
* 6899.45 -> 4.605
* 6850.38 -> 4.434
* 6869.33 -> 4.902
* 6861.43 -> 4.493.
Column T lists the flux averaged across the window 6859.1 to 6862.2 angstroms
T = 4.45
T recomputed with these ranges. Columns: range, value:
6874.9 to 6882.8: 4.26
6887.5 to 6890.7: 4.41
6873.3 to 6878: 4.36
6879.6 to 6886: 4.45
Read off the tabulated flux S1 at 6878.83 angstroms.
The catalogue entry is 4.147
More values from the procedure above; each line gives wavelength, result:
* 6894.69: 4.521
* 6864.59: 4.538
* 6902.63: 4.808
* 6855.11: 4.278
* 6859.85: 4.399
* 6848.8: 4.362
